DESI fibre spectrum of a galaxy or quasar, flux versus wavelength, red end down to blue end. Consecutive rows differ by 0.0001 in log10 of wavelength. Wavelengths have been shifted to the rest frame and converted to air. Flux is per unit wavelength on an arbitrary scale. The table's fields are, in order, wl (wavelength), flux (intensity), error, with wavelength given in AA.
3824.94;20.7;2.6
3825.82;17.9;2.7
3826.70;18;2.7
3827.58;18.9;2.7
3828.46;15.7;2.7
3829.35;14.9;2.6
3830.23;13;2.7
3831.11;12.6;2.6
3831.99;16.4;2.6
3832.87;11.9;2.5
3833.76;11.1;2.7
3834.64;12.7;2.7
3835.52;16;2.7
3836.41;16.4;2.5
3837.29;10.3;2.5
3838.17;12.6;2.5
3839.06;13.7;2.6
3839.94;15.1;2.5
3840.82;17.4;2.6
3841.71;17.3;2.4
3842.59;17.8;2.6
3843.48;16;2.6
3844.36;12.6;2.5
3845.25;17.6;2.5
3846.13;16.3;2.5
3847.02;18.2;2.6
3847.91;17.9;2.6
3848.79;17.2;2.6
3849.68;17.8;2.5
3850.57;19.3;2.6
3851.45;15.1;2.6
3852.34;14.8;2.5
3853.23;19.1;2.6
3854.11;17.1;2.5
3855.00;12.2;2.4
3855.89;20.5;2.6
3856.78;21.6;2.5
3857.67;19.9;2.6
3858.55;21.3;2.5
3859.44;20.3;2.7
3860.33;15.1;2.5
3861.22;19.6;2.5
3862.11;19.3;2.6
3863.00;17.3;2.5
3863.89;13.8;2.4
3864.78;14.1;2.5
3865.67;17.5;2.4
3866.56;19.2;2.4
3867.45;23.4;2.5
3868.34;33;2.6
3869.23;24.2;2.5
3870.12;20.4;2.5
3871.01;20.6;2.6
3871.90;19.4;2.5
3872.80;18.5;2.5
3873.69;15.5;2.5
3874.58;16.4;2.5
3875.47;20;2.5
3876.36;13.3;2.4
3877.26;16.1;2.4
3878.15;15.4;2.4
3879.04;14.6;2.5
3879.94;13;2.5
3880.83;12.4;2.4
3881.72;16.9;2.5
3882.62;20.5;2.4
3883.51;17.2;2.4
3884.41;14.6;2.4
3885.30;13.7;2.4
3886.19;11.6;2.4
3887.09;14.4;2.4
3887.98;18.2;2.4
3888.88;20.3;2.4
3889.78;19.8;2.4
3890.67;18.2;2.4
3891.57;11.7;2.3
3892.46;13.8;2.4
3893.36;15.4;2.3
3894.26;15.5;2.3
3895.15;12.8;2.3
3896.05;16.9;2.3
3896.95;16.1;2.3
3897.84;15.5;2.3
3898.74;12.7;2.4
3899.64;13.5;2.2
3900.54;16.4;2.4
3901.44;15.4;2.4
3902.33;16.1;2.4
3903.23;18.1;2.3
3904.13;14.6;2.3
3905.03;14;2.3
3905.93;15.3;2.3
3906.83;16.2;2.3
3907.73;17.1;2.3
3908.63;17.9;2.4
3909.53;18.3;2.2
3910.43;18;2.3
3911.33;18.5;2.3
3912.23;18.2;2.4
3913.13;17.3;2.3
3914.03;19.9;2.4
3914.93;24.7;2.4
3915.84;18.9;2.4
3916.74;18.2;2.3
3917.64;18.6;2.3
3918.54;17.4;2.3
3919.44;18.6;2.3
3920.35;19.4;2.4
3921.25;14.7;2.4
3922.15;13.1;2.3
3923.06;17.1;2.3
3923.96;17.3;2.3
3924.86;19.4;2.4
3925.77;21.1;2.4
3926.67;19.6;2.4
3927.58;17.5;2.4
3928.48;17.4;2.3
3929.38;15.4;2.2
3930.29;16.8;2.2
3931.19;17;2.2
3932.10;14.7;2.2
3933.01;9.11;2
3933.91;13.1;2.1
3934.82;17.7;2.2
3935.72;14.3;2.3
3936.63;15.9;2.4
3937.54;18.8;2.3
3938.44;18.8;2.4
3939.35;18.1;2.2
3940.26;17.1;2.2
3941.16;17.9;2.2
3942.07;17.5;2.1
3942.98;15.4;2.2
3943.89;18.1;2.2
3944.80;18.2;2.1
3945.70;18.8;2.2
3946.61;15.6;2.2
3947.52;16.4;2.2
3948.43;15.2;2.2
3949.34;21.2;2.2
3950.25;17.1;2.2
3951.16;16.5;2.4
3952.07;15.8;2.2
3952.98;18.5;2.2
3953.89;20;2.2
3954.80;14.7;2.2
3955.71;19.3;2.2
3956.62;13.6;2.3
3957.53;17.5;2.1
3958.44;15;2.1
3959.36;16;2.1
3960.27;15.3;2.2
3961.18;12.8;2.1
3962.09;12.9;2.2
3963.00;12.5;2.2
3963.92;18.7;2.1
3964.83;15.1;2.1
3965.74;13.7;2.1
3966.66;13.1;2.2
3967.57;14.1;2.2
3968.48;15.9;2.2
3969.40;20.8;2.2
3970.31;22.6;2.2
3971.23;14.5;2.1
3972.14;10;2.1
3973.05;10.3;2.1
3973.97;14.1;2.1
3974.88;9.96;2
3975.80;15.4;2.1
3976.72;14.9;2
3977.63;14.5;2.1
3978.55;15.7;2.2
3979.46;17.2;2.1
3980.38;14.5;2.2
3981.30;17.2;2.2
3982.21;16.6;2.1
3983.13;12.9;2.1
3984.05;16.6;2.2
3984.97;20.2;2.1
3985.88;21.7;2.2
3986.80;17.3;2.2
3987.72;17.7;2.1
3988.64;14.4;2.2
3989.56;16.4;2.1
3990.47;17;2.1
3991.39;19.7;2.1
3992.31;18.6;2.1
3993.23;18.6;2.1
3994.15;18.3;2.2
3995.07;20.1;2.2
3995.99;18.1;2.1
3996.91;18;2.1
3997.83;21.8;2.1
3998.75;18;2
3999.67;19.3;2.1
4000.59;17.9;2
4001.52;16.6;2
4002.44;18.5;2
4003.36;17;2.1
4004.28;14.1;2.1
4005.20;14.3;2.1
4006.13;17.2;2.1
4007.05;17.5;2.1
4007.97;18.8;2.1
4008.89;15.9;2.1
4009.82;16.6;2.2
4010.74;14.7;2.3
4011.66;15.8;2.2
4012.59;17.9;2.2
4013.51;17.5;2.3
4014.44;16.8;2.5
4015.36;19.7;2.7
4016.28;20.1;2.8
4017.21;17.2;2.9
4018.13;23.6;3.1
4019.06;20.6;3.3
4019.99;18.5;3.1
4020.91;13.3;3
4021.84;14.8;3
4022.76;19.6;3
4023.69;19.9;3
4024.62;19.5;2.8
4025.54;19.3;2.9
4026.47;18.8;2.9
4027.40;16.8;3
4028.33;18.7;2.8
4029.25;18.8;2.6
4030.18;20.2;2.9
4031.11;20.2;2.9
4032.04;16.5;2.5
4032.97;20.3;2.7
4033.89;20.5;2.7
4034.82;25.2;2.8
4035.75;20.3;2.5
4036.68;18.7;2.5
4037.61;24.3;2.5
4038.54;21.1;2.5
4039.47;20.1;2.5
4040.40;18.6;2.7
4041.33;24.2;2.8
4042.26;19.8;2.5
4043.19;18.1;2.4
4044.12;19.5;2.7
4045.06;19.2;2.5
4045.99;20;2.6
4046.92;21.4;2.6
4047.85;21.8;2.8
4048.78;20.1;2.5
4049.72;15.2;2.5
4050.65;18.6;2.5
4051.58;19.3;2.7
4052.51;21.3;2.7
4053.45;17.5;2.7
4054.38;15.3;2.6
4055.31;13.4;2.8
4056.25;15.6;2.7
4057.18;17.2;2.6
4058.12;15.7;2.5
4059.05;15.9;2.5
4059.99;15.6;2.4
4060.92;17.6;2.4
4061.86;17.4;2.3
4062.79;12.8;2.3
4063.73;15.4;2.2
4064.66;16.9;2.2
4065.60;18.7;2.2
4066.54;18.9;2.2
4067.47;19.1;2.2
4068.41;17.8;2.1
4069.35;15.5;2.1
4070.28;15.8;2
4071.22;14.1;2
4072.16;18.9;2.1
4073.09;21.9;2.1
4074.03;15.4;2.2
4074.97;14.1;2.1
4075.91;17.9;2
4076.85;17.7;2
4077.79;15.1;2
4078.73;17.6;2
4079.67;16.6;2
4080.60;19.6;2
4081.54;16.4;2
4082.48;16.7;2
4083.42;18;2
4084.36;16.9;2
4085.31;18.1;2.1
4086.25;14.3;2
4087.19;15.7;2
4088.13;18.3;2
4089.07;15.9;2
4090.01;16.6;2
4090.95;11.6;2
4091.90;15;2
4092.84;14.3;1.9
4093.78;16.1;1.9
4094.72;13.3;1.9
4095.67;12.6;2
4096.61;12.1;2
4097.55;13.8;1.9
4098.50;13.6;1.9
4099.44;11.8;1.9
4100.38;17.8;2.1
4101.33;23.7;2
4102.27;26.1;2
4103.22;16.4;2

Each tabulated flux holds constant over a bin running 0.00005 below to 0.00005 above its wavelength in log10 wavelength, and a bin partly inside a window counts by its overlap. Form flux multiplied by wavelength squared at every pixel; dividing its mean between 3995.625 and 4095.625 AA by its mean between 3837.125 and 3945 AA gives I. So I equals 1.13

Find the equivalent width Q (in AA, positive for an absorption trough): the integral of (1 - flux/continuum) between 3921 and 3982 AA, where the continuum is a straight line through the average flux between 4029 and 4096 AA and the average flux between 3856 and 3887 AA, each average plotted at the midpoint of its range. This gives 5.92 AA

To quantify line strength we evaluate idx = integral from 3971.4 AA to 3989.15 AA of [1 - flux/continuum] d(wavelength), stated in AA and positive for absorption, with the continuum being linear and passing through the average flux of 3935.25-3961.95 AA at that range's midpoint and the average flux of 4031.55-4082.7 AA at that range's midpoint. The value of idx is 2.0 AA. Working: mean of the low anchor 16.8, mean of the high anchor 18.2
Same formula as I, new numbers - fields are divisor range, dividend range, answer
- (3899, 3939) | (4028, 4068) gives 1.17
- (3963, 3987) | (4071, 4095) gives 1.11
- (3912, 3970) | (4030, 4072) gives 1.16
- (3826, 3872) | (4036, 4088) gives 1.15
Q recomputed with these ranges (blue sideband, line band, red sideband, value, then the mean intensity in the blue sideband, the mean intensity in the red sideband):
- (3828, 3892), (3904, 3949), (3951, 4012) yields -1.7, 16.8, 16.4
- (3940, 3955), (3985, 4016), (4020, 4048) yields 1.7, 17.3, 19.6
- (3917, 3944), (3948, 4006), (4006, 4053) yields 4.8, 16.9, 19.1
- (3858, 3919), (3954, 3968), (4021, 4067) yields 2.2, 17.2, 18.6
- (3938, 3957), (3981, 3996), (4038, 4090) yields -0.2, 17.3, 17.6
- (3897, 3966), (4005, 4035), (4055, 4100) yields -3.7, 16.7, 16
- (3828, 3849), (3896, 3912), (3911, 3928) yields 1.4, 15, 18.4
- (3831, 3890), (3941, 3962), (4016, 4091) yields 0.9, 17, 18.1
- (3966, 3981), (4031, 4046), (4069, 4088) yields -4.0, 14.9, 16.9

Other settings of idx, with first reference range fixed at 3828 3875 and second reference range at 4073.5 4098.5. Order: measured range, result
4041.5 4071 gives -3.3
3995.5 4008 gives -1.1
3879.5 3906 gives 2.2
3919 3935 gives 0.1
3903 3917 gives -0.9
